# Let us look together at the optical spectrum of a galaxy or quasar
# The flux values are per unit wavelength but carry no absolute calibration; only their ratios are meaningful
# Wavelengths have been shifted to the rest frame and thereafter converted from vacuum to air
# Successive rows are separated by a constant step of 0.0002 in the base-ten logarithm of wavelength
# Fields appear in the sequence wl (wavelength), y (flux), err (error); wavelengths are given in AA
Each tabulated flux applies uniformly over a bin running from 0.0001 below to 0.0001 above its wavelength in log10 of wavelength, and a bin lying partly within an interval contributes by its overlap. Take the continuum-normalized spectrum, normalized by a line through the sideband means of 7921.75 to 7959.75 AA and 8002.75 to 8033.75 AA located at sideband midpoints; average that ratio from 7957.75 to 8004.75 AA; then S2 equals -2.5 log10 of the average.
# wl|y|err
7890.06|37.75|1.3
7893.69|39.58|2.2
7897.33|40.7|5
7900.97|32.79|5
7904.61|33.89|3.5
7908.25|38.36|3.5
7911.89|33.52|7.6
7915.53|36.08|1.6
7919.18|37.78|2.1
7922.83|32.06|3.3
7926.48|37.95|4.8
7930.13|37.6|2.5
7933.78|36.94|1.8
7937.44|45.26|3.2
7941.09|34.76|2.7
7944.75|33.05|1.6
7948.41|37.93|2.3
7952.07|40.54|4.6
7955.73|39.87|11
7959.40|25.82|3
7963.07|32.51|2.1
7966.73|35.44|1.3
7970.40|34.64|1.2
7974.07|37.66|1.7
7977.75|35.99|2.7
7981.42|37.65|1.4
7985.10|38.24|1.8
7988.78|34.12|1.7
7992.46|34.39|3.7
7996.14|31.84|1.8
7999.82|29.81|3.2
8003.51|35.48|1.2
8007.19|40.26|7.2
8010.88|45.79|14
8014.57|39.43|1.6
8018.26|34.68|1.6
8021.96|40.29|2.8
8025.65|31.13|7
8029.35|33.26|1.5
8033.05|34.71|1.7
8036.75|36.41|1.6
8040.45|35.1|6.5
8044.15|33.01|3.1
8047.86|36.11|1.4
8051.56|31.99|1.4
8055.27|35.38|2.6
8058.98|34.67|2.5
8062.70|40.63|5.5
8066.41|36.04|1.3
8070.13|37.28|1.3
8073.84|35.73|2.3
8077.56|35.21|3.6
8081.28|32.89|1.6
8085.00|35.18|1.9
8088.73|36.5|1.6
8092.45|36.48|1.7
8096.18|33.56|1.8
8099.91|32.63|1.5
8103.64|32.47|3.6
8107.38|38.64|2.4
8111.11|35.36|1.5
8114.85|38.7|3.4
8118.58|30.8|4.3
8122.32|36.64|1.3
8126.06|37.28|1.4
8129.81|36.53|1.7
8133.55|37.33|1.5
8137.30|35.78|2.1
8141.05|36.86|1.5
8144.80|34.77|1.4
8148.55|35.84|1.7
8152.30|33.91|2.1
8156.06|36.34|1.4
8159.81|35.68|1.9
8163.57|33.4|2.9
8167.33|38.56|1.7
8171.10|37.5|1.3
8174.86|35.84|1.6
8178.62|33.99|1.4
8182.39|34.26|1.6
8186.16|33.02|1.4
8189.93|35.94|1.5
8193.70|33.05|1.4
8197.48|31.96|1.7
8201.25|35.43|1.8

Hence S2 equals 0.09 mag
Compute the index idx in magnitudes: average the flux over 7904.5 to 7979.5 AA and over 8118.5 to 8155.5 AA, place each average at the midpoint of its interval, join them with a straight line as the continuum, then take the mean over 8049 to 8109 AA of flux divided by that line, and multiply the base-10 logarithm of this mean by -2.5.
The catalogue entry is 0.018 mag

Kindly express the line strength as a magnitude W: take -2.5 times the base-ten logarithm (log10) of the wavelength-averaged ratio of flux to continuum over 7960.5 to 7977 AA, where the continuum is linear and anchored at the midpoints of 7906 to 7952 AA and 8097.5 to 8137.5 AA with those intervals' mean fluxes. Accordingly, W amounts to 0.06 mag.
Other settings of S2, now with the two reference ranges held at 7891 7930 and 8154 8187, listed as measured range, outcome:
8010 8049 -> -0.01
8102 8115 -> -0.01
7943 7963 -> 0.03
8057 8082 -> -0.01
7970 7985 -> -0.02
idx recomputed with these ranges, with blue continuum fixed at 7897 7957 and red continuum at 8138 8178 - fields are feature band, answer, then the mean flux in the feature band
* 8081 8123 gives 0.03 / 35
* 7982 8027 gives 0.00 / 36.4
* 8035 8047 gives 0.04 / 34.9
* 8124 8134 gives -0.03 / 37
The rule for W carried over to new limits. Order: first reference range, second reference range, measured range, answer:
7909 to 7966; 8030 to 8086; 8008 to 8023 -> -0.13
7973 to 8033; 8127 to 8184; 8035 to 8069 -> 0.02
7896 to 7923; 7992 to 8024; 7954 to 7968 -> 0.10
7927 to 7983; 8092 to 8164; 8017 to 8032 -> 0.04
